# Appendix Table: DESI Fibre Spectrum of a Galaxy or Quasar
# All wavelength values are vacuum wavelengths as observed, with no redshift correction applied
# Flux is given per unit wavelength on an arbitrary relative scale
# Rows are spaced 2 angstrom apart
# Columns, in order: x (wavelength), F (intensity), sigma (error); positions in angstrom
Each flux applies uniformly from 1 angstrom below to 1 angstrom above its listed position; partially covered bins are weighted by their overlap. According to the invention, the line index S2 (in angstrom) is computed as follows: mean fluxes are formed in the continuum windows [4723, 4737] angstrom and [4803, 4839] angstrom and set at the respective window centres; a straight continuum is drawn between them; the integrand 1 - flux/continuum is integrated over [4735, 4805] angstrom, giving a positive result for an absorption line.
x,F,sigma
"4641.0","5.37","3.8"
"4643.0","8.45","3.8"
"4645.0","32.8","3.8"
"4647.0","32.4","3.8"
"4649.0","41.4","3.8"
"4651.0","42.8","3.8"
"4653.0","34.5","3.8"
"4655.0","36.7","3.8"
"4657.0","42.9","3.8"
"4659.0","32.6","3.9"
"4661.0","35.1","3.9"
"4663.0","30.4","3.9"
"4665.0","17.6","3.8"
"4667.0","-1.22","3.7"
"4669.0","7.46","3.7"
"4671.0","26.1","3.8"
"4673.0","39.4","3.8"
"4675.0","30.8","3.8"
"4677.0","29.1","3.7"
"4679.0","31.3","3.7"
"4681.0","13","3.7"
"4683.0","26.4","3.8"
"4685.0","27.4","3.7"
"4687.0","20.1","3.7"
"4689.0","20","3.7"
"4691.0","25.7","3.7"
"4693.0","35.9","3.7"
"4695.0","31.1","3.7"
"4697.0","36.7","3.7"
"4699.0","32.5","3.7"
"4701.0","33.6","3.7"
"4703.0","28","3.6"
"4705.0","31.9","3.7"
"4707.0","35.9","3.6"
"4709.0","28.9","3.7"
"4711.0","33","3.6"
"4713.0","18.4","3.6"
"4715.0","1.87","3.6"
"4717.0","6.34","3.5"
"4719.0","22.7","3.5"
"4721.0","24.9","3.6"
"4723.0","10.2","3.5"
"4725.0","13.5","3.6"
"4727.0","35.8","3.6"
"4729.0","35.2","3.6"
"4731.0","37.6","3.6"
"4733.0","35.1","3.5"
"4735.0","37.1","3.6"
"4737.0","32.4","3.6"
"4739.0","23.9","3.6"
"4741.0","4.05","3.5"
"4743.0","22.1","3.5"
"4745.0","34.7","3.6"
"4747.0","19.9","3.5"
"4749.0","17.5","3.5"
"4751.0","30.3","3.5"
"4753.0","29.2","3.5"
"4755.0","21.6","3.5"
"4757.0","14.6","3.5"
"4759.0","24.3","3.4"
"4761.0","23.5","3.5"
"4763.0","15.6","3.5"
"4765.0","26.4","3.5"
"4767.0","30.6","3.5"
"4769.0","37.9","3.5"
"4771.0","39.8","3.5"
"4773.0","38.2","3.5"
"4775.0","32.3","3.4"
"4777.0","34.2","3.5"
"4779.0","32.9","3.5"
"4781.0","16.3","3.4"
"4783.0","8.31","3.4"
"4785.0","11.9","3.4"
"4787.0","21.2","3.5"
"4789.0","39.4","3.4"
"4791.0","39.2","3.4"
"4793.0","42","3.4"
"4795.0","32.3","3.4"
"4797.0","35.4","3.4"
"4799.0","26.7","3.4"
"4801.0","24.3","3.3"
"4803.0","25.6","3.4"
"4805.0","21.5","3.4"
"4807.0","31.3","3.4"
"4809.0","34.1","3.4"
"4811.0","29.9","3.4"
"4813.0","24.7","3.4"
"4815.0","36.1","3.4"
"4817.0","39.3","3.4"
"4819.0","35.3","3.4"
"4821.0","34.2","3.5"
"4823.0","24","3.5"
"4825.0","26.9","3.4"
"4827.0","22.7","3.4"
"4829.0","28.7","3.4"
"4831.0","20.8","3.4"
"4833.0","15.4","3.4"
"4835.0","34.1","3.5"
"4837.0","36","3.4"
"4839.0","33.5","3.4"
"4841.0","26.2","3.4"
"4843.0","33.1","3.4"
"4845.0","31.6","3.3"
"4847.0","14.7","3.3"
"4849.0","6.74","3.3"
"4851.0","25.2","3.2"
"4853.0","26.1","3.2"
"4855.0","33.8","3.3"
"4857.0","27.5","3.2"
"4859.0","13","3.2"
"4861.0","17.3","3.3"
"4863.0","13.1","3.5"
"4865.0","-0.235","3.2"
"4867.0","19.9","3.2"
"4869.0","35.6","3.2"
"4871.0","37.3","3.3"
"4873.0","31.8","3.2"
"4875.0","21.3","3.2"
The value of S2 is 7.56 angstrom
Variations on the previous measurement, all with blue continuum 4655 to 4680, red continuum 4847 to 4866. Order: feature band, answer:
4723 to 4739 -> -4.3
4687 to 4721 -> -1.0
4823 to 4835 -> -2.9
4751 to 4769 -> -1.4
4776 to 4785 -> 0.0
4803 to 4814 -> -4.2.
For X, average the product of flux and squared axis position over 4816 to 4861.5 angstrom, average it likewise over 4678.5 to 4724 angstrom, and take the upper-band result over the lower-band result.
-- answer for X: 1.12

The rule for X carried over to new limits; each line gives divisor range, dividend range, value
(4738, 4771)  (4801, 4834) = 1.20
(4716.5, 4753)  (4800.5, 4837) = 1.18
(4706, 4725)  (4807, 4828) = 1.61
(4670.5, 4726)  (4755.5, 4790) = 1.06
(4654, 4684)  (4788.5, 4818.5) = 1.28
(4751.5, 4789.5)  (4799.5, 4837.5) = 1.12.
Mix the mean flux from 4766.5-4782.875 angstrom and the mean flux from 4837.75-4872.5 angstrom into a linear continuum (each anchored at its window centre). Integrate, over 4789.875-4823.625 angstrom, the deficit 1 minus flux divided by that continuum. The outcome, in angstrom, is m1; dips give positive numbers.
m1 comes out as -4.0 angstrom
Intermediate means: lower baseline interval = 31.5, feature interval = 31.6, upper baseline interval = 23.4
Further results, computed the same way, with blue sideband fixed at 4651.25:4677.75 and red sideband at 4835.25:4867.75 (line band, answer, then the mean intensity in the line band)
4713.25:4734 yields 3.3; 22.2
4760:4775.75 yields -3.4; 30.5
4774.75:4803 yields -4.2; 28.1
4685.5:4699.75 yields -0.7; 28.7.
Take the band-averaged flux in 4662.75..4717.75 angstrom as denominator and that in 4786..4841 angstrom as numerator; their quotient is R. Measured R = 1.2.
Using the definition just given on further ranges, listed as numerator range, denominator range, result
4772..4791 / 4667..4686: 1.10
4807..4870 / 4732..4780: 0.94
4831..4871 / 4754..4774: 0.87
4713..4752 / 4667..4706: 0.86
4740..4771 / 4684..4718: 0.91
